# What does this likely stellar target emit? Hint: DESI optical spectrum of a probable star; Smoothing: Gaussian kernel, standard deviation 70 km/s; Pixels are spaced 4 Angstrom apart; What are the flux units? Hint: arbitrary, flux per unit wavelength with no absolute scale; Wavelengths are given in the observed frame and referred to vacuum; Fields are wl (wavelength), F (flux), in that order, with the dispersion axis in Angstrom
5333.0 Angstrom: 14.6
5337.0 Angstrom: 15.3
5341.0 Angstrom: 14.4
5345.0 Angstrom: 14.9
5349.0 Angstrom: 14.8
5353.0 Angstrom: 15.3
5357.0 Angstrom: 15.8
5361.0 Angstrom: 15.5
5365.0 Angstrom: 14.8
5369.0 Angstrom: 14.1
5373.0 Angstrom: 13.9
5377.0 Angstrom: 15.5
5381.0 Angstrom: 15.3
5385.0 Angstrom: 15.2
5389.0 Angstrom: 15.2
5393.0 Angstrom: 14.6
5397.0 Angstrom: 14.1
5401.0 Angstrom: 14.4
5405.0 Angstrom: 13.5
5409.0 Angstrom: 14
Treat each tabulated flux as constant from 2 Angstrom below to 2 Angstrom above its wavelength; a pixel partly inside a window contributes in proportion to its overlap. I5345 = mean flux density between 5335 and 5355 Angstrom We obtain 14.9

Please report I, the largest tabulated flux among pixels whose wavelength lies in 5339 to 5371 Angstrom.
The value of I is 15.8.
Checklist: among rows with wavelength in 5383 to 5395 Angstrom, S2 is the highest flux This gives 15.2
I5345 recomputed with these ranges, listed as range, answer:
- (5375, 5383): 15.4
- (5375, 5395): 15.2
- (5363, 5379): 14.6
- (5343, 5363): 15.3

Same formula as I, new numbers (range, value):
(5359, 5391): 15.5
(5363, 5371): 14.8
